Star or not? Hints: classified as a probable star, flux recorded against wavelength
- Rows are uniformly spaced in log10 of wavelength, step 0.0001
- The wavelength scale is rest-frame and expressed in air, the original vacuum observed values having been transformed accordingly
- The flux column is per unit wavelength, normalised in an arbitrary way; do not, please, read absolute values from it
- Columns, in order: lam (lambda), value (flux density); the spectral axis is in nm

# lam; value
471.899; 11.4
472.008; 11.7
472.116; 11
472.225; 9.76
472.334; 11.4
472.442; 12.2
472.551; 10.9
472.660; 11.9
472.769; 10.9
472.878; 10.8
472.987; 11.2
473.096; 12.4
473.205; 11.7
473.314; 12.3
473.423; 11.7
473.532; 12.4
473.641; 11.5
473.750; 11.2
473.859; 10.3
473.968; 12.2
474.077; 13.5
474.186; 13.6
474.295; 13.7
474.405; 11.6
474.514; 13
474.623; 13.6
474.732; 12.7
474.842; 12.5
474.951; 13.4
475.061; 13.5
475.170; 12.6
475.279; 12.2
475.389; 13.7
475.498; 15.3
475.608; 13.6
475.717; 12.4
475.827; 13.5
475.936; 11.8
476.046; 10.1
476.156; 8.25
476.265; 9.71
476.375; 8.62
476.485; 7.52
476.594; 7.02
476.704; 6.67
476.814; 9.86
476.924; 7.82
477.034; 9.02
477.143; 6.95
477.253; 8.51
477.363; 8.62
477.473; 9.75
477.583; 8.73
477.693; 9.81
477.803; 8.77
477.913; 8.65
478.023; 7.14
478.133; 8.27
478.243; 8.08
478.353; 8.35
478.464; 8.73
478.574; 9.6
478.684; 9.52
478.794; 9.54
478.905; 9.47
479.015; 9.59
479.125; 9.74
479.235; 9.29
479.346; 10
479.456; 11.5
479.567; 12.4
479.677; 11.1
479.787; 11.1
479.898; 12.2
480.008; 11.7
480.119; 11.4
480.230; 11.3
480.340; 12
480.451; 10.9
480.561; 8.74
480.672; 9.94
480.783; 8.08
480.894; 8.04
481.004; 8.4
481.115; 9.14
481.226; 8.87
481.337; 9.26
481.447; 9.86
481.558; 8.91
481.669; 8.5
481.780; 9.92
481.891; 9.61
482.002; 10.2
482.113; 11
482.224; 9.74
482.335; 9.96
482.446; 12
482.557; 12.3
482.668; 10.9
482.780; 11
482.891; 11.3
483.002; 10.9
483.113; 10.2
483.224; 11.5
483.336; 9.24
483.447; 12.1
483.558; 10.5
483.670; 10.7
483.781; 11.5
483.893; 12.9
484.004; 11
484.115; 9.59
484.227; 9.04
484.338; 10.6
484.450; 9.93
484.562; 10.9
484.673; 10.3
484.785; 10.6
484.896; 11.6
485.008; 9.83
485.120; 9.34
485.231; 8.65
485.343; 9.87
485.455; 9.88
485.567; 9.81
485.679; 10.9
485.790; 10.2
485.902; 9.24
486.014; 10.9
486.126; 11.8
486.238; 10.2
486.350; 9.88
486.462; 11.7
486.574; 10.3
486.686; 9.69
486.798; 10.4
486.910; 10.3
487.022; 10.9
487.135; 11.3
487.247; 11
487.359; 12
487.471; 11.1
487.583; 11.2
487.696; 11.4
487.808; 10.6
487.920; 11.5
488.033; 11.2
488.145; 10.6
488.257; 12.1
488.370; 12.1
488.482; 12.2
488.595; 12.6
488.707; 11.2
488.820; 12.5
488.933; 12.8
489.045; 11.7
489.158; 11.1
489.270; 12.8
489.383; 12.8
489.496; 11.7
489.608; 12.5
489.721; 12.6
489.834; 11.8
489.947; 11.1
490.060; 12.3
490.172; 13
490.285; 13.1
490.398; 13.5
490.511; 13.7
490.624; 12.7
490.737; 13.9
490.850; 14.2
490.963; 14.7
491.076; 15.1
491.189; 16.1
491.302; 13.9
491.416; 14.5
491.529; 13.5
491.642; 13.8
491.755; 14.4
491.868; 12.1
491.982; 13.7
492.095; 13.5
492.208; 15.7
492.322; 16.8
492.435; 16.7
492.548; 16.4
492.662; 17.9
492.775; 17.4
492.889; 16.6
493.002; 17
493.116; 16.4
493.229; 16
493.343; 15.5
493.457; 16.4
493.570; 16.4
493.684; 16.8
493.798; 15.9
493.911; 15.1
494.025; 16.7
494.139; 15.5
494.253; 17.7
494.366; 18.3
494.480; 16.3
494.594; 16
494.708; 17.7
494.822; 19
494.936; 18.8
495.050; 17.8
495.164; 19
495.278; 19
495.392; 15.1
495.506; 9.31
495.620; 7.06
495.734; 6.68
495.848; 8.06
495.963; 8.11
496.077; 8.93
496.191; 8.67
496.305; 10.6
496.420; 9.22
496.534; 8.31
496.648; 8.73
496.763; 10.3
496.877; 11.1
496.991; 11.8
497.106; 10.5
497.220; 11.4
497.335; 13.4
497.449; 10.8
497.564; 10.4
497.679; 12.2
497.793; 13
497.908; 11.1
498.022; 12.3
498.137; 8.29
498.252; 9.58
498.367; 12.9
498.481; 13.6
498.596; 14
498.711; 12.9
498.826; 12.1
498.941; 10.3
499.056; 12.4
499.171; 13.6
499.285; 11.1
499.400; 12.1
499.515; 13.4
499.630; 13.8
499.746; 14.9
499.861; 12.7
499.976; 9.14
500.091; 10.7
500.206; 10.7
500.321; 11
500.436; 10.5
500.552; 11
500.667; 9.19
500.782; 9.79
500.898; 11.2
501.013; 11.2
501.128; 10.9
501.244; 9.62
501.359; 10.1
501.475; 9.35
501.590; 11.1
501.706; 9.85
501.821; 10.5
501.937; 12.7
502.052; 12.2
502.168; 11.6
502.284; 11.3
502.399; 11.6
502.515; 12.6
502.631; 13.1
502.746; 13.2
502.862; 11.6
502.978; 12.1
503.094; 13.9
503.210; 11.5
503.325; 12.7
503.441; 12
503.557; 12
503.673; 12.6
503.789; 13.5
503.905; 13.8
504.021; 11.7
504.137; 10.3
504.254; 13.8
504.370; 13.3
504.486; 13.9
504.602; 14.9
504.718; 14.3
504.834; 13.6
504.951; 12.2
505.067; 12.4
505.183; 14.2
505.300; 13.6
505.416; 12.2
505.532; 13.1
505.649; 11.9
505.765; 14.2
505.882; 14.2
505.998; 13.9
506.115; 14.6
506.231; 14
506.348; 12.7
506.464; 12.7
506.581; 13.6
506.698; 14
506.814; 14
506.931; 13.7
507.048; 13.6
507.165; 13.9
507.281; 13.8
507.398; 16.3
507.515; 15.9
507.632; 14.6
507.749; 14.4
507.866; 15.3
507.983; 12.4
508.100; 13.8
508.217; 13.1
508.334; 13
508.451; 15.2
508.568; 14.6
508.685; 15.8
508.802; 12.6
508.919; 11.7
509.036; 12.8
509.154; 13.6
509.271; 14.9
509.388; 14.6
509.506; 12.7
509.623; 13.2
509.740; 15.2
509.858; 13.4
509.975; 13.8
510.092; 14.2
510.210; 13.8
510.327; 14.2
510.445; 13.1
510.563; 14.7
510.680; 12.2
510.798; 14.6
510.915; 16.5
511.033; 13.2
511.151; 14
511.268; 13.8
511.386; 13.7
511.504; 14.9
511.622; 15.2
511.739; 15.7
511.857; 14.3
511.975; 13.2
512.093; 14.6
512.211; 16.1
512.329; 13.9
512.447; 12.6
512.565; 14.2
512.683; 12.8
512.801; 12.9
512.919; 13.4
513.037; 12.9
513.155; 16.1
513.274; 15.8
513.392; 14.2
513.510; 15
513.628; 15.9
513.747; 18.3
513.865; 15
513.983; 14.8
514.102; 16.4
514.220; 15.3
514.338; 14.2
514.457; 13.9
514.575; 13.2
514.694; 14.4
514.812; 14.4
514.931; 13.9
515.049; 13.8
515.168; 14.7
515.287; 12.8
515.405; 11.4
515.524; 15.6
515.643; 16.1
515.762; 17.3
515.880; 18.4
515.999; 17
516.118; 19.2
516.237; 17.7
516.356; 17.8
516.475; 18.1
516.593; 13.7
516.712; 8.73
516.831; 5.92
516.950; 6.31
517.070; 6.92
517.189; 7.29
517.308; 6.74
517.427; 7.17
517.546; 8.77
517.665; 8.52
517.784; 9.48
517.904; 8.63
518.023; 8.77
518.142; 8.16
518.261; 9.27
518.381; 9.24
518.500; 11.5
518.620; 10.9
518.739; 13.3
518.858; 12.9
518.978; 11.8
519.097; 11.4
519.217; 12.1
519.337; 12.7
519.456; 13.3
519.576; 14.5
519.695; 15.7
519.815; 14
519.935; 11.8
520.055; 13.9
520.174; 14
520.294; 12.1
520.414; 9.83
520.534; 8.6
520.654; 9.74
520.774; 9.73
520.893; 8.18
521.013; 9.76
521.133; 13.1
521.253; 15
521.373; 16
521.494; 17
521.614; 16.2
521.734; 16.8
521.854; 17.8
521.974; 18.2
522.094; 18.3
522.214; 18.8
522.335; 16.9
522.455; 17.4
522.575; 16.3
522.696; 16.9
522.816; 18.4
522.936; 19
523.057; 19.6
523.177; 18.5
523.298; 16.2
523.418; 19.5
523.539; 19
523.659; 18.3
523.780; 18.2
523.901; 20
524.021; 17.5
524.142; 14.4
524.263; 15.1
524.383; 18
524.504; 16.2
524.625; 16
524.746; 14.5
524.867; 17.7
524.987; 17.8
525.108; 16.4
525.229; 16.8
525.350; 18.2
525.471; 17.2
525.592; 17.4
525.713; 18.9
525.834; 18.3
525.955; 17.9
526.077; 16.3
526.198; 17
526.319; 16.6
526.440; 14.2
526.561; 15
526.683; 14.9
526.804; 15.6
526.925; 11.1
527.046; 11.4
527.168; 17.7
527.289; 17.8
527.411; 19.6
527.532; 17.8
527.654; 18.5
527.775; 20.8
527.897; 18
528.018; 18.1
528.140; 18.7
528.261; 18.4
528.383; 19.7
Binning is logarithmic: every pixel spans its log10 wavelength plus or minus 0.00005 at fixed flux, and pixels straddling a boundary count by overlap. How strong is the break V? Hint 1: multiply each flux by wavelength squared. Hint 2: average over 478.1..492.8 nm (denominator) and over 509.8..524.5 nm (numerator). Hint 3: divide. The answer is 1.40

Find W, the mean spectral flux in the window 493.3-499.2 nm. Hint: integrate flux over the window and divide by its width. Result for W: 13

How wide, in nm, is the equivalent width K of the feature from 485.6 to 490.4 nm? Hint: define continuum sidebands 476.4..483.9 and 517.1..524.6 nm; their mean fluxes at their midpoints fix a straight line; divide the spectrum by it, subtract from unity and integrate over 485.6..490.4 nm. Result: -0.41 nm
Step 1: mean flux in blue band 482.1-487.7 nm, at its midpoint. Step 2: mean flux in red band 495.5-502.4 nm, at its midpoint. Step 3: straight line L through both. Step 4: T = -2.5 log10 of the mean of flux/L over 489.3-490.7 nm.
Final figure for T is -0.173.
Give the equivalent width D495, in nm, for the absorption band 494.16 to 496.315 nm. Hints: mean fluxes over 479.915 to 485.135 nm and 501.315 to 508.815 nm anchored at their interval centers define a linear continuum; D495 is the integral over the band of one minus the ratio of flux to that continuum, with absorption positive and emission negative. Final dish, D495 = -0.37 nm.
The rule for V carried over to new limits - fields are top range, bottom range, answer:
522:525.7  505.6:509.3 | 1.34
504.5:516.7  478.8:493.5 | 1.35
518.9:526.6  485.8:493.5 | 1.38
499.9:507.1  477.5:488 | 1.30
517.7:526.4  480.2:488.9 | 1.65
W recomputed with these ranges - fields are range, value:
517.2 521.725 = 11.5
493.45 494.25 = 16.2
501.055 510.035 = 13.1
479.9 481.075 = 10.1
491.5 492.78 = 15.1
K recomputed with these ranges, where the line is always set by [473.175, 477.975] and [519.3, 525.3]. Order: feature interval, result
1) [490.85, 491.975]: -0.15 nm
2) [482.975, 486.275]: 0.40 nm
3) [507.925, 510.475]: 0.11 nm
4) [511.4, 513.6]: 0.05 nm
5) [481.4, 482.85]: 0.16 nm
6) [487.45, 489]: 0.07 nm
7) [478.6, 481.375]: 0.31 nm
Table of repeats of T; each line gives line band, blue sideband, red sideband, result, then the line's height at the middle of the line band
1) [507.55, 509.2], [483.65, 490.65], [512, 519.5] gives -0.11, 12.5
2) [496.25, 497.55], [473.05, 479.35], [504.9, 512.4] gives 0.20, 12.7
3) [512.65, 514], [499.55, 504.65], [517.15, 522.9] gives -0.19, 12.4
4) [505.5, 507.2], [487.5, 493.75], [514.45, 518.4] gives -0.07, 12.8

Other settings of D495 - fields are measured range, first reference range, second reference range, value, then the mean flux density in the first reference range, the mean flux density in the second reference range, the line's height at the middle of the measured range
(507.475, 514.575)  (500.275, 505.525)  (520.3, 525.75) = -0.299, 12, 16.2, 13.7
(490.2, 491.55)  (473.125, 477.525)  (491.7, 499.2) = -0.108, 11.2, 13.6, 13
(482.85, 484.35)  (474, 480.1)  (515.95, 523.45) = 0.018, 10.5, 13.2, 10.9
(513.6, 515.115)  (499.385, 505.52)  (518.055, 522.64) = -0.234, 12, 13.3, 12.9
